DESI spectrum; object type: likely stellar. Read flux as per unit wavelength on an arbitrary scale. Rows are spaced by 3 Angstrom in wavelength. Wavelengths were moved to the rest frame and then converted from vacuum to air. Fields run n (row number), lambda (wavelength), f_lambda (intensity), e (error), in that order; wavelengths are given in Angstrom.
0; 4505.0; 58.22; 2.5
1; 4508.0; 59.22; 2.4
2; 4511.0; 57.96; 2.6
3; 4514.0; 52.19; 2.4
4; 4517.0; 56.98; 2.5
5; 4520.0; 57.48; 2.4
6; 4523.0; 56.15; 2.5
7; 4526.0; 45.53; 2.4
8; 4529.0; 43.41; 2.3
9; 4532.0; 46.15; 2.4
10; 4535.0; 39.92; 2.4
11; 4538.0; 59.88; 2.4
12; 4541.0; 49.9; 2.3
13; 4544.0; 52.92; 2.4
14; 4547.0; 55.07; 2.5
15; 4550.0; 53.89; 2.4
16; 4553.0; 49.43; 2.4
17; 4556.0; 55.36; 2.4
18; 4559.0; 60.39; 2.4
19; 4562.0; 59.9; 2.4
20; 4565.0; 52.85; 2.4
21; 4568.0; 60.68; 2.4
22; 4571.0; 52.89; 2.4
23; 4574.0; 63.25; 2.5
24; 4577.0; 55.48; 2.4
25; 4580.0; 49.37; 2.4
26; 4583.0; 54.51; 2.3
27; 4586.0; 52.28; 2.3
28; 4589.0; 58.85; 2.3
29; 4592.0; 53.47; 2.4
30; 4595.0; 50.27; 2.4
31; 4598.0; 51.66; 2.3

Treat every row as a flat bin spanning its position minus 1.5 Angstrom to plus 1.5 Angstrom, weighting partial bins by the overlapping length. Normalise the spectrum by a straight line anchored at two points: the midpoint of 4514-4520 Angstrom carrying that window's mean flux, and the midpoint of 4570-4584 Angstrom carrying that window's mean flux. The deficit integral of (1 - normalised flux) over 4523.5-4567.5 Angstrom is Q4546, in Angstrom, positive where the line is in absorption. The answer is 2.8 Angstrom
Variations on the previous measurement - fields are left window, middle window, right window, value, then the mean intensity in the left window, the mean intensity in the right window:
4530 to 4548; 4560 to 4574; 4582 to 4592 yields -1.2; 50.3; 55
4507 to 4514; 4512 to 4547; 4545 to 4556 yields 2.6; 57.2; 53.2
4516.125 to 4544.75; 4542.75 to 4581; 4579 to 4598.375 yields -2.7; 50.6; 53.1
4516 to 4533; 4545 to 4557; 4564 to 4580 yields 0.1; 50.9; 56.4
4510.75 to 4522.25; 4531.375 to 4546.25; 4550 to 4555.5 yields 0.9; 56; 51.7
